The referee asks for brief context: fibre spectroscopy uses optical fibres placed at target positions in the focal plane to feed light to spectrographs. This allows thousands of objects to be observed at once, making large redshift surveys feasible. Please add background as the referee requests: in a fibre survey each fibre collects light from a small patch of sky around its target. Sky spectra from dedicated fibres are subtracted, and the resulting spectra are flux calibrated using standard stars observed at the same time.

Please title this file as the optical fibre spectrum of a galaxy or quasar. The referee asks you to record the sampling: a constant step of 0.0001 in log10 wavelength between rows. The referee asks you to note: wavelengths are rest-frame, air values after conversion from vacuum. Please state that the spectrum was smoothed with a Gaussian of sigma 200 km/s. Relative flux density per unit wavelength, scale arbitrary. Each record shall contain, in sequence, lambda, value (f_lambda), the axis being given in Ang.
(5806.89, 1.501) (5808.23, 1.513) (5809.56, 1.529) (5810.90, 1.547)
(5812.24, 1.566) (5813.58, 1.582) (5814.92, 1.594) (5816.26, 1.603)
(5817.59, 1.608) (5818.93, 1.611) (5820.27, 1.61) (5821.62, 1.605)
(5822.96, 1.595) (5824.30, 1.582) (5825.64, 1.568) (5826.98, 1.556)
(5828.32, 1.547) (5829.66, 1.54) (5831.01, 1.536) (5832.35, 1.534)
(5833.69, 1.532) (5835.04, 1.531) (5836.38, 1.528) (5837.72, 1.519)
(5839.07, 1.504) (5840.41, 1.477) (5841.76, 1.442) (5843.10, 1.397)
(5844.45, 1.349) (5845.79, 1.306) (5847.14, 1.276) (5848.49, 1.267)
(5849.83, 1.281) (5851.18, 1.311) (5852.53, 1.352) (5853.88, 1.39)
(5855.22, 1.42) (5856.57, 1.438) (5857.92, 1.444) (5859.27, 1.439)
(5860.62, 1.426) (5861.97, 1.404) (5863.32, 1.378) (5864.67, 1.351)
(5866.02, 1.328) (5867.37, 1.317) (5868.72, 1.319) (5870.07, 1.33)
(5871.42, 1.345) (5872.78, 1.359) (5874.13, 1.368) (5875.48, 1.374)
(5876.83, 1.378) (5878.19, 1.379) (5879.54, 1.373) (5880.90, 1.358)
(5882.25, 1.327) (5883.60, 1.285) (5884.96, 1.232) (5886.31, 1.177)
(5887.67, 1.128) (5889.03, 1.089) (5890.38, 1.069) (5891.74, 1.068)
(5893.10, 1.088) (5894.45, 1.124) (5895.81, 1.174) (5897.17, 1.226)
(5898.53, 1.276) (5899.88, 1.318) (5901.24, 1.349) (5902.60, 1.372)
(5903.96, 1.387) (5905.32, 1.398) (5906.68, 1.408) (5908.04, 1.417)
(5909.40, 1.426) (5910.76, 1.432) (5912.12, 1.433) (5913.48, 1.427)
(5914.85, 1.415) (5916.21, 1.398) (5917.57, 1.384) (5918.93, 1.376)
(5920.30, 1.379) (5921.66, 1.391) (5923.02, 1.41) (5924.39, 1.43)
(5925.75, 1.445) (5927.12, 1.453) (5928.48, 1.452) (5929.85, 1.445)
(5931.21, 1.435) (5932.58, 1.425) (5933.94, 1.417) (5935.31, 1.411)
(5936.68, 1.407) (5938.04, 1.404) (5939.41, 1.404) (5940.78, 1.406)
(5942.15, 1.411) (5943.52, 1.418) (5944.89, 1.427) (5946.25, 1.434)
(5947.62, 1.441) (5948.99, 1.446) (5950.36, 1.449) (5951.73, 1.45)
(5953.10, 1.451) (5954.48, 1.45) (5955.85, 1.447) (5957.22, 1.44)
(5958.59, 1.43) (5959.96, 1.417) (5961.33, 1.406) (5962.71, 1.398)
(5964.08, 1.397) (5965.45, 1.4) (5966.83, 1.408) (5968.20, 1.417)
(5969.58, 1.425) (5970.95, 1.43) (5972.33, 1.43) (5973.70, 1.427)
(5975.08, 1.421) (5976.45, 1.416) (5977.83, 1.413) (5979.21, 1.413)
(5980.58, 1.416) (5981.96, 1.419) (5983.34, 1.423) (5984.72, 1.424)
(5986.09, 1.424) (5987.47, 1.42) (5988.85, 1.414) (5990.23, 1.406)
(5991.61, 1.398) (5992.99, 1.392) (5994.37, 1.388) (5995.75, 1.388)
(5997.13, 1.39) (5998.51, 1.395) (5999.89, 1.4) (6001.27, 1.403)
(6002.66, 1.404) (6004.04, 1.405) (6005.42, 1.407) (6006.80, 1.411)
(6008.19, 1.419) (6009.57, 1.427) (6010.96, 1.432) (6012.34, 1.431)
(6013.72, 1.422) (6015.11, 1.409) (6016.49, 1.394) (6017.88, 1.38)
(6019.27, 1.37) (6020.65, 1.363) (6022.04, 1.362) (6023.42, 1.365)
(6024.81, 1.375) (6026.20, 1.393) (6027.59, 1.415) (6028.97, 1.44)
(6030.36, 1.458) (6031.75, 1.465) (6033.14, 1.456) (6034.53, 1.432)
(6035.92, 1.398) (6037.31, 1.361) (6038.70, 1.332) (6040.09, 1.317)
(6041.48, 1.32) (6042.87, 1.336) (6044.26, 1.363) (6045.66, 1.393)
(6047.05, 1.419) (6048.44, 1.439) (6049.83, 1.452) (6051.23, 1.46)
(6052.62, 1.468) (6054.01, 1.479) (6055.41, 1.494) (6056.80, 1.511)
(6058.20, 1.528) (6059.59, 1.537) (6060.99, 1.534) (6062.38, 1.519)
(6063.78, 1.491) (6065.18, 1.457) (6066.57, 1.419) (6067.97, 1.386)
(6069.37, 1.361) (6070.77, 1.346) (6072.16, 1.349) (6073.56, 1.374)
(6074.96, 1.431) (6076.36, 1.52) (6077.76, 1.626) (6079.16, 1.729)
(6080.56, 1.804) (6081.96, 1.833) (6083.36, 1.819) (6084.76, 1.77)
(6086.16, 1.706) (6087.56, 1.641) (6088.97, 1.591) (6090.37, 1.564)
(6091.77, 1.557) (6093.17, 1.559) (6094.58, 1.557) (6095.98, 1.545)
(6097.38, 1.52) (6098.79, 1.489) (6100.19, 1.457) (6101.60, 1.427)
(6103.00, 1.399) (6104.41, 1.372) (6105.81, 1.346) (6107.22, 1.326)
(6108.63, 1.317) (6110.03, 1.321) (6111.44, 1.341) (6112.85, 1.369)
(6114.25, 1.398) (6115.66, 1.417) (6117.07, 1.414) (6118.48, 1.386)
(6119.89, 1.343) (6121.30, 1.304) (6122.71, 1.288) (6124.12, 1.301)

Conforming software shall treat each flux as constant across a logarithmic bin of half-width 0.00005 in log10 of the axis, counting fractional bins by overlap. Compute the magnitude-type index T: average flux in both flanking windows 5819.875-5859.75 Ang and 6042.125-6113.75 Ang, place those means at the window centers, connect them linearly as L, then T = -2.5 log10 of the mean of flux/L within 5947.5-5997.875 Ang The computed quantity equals 0.04 mag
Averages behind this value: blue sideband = 1.46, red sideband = 1.49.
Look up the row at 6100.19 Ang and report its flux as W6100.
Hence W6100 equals 1.457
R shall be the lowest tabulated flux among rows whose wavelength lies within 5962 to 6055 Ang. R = 1.317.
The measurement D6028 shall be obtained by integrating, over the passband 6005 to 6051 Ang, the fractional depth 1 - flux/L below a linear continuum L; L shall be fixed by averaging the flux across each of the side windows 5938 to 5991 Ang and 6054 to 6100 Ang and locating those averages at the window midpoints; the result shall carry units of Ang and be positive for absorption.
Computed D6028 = 2.9 Ang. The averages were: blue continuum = 1.42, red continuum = 1.55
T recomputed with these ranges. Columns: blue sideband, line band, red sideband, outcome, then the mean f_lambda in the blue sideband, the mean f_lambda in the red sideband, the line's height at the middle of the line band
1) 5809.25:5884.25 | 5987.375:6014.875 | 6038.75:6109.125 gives 0.05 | 1.44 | 1.49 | 1.48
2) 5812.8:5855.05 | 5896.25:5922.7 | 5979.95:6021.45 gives 0.06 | 1.49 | 1.41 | 1.45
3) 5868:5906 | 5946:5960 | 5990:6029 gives -0.08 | 1.27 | 1.4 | 1.34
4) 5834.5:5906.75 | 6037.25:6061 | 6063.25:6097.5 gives 0.07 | 1.33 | 1.56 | 1.53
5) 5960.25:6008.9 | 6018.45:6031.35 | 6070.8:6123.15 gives 0.03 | 1.41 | 1.49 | 1.44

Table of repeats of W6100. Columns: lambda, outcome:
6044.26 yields 1.363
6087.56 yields 1.641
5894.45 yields 1.124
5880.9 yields 1.358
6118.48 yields 1.386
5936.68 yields 1.407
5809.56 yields 1.529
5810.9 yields 1.547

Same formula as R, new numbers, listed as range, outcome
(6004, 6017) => 1.394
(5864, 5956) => 1.068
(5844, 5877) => 1.267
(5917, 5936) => 1.376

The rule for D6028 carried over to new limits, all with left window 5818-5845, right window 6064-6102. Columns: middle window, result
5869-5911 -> 6.7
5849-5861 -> 1.1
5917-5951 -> 2.6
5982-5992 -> 0.8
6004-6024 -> 1.9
